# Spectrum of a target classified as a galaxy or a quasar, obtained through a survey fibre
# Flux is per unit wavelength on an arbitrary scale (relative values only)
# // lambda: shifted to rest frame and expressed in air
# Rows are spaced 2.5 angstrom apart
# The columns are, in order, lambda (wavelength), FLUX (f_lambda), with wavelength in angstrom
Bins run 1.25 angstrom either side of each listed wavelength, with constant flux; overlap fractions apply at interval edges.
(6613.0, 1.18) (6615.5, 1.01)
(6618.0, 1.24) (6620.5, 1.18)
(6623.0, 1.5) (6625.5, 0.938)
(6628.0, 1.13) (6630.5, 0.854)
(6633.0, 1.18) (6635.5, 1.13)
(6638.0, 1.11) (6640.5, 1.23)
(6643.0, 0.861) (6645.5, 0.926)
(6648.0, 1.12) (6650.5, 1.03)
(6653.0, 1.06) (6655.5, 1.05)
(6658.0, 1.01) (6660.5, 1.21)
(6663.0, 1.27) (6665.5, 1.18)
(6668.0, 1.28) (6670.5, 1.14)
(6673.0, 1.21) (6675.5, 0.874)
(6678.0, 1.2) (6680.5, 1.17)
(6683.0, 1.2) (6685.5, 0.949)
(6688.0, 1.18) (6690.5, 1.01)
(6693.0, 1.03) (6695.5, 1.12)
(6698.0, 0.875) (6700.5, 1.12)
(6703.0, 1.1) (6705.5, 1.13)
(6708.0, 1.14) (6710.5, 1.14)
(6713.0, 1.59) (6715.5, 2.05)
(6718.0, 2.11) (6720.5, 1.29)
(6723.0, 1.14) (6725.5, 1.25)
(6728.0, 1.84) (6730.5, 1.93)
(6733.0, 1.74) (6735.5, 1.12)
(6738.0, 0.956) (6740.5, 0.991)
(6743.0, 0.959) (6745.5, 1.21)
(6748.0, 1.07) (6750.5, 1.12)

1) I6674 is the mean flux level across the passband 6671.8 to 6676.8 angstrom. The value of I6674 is 1.04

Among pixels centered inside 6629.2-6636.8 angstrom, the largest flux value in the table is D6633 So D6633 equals 1.18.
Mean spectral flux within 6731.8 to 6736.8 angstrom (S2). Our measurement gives 1.42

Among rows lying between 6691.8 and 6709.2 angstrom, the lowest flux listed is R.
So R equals 0.875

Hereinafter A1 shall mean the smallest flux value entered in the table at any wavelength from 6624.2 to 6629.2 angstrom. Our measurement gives 0.938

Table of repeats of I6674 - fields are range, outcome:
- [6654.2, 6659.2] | 1.03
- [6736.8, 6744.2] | 0.969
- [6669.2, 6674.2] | 1.18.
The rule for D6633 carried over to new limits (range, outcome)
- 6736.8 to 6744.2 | 0.991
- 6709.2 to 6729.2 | 2.11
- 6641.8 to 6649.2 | 1.12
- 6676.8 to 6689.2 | 1.2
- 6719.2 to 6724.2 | 1.29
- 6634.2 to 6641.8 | 1.23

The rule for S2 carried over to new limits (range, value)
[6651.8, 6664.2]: 1.12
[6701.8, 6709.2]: 1.12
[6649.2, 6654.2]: 1.05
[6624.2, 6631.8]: 0.979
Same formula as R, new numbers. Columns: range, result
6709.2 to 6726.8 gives 1.14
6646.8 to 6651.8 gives 1.03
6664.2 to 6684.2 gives 0.874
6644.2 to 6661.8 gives 0.926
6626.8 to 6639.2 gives 0.854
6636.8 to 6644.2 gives 0.861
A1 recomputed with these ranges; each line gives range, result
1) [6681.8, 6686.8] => 0.949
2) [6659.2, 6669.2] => 1.18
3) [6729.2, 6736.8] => 1.12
